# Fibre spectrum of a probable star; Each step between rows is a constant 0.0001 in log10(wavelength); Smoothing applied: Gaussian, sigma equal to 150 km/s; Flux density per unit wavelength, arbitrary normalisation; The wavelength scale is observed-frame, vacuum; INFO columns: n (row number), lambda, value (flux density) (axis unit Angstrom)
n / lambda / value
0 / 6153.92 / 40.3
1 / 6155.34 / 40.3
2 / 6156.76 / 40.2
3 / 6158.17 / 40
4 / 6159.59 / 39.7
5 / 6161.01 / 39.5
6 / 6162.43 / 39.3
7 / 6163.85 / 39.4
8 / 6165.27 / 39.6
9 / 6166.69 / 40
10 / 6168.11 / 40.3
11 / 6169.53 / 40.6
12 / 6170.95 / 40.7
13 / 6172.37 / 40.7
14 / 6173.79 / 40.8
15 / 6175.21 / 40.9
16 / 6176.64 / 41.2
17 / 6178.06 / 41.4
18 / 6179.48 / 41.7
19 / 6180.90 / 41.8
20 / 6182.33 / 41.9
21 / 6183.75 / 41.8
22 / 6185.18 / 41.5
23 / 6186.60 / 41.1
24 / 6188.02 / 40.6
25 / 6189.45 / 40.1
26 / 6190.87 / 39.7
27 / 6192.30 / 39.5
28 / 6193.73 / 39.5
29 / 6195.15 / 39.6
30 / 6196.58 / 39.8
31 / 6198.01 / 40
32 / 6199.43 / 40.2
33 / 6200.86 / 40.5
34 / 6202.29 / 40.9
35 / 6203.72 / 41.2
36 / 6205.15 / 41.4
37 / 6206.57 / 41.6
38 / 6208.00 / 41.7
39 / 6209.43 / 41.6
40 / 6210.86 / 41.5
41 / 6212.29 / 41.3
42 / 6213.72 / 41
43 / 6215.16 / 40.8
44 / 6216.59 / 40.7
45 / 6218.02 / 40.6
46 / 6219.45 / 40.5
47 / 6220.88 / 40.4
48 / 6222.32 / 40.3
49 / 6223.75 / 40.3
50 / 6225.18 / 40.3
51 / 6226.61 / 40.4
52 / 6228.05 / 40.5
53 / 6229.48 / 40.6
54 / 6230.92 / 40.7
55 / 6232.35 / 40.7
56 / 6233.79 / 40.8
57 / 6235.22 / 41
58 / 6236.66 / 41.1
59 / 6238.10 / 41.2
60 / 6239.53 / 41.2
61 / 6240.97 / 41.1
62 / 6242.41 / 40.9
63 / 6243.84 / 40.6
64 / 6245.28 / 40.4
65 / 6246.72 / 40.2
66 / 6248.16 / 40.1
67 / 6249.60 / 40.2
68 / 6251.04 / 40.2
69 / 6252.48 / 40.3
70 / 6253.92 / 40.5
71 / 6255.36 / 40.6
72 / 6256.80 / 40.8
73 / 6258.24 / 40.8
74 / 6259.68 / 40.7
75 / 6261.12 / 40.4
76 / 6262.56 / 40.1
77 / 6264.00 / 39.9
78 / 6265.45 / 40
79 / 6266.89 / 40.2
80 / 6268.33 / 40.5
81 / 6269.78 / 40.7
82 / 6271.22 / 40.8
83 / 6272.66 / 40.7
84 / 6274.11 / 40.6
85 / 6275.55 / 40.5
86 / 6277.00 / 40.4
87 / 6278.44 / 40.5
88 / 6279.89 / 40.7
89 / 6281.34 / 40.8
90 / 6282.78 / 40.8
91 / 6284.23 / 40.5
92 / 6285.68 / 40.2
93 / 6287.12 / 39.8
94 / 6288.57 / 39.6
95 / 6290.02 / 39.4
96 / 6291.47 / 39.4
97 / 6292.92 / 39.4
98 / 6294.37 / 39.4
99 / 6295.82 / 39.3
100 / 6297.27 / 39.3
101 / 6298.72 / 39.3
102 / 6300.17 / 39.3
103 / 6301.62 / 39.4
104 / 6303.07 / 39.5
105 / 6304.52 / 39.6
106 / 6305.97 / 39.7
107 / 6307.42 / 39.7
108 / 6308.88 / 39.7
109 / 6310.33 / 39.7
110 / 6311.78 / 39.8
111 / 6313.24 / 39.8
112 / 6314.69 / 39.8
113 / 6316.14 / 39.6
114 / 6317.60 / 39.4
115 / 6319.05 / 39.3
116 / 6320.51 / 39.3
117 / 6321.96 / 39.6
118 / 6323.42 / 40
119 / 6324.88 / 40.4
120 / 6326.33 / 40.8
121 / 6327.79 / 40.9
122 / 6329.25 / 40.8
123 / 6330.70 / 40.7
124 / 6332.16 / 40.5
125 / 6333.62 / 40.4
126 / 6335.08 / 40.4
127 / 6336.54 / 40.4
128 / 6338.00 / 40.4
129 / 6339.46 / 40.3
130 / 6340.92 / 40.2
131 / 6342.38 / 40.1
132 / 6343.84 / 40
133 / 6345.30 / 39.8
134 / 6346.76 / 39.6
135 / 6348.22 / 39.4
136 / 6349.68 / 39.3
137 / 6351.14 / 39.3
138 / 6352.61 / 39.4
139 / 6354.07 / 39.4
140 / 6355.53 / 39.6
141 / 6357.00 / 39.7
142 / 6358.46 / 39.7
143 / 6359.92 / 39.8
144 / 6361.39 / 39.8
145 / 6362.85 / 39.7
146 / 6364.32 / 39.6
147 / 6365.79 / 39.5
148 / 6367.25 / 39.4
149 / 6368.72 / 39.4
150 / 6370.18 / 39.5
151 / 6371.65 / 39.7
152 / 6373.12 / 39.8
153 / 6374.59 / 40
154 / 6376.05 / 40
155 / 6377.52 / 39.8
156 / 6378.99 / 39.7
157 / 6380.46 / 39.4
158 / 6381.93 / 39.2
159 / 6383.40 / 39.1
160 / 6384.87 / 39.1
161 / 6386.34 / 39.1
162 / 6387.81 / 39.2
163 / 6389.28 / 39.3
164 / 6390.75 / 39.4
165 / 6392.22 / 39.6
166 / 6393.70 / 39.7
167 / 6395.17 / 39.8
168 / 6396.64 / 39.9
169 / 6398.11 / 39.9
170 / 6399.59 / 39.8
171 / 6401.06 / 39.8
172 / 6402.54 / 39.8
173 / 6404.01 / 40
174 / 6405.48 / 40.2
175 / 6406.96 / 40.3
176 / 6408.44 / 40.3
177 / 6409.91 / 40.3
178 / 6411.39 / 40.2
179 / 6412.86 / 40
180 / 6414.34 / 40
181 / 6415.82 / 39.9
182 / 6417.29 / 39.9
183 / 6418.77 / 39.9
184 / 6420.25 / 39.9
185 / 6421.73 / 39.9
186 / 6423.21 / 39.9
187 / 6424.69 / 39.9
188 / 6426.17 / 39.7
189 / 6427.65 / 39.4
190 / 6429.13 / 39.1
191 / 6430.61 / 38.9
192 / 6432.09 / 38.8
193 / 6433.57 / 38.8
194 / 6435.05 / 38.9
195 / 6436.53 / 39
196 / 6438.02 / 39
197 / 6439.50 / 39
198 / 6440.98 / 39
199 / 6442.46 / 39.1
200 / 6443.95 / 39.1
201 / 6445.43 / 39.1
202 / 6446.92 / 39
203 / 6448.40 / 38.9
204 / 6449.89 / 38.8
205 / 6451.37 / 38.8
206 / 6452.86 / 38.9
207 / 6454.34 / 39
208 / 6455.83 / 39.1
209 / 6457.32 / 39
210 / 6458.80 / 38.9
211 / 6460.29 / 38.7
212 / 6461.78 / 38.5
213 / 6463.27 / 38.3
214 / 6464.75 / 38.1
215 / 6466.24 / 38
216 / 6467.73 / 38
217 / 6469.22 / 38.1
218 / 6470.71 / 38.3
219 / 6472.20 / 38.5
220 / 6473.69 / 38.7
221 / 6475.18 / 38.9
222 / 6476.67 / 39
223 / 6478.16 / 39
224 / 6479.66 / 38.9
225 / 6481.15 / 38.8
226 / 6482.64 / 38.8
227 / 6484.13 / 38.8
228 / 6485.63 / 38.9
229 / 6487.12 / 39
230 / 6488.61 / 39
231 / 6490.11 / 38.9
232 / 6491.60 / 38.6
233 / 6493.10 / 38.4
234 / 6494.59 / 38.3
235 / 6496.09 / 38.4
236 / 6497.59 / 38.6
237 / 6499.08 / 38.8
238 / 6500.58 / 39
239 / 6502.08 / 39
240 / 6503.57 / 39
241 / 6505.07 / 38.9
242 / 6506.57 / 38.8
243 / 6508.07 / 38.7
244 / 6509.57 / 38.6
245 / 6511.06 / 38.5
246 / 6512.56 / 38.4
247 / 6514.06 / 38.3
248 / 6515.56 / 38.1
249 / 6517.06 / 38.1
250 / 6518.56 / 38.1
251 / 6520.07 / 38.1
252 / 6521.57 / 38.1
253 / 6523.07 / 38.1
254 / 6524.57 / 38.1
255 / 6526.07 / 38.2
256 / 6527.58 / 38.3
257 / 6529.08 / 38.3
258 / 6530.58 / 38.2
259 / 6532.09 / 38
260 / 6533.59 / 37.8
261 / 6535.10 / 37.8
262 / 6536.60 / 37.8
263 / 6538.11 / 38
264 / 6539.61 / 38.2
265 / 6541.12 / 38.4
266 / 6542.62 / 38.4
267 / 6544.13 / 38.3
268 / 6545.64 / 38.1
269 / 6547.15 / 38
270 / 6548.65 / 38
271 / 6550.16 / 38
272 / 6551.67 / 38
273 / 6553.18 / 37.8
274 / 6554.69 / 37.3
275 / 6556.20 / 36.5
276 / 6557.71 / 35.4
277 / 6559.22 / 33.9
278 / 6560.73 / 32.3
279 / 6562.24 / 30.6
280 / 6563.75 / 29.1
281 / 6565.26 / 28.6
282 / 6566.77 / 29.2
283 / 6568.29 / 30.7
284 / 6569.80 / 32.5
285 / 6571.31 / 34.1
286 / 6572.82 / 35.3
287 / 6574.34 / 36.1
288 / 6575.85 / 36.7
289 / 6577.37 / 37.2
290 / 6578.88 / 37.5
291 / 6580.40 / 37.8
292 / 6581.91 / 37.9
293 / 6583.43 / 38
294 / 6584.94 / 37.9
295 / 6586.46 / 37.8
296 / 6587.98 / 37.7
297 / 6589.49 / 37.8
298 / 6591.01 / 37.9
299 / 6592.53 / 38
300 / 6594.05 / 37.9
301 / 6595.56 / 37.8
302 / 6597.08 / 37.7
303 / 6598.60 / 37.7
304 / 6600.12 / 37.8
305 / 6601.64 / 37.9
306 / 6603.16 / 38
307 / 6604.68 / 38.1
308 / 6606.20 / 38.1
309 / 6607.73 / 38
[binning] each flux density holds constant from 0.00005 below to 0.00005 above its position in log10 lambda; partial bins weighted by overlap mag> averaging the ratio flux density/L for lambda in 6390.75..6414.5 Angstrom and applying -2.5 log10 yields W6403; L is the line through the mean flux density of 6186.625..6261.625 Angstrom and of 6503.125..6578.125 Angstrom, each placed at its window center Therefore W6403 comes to -0.04 mag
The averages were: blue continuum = 40.6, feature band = 40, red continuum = 36.7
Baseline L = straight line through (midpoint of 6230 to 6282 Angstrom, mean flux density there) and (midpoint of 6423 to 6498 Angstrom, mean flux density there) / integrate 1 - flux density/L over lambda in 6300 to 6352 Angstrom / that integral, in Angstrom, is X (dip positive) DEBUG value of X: 0.1 Angstrom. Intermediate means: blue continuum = 40.6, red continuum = 38.8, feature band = 39.9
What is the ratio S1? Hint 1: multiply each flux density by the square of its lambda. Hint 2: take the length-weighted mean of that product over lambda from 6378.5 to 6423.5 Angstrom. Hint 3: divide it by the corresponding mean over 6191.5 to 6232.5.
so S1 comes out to 1.04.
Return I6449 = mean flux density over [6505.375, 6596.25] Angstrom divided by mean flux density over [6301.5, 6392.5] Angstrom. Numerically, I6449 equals 0.9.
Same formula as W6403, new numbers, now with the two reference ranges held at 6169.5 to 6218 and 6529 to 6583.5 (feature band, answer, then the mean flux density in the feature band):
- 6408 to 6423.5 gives -0.060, 40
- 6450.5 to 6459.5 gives -0.046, 39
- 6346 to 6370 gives -0.025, 39.5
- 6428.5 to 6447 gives -0.040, 39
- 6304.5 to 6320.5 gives -0.010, 39.6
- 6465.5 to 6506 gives -0.050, 38.7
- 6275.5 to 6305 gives -0.008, 39.8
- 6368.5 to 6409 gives -0.040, 39.7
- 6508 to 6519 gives -0.052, 38.4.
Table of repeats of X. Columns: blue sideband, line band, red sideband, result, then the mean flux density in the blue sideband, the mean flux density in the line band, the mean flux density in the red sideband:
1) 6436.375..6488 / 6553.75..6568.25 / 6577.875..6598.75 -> 2.10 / 38.8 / 32.5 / 37.8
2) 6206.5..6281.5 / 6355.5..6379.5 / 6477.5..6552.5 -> -0.04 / 40.6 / 39.7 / 38.4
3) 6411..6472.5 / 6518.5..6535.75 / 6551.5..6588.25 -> -0.84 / 39.1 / 38.1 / 35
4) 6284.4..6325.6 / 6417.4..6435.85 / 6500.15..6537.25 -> -0.27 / 39.6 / 39.4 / 38.3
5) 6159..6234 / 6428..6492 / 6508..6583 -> -2.04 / 40.6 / 38.8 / 36.6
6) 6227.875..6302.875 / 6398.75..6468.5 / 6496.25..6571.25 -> -1.99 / 40.3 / 39.3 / 36.9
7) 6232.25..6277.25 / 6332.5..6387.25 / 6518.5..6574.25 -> -1.02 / 40.6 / 39.7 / 36.2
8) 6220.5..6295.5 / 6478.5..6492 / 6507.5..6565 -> -0.37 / 40.4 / 38.9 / 37.2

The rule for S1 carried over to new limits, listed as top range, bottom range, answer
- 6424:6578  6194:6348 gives 1.01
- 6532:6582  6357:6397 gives 0.96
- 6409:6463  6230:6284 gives 1.02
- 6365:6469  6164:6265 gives 1.03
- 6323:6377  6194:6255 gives 1.02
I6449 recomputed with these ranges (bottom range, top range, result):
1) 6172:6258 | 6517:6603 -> 0.90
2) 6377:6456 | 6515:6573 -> 0.92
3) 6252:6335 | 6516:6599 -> 0.91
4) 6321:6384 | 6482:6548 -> 0.96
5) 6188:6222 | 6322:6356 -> 0.99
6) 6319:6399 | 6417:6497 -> 0.98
